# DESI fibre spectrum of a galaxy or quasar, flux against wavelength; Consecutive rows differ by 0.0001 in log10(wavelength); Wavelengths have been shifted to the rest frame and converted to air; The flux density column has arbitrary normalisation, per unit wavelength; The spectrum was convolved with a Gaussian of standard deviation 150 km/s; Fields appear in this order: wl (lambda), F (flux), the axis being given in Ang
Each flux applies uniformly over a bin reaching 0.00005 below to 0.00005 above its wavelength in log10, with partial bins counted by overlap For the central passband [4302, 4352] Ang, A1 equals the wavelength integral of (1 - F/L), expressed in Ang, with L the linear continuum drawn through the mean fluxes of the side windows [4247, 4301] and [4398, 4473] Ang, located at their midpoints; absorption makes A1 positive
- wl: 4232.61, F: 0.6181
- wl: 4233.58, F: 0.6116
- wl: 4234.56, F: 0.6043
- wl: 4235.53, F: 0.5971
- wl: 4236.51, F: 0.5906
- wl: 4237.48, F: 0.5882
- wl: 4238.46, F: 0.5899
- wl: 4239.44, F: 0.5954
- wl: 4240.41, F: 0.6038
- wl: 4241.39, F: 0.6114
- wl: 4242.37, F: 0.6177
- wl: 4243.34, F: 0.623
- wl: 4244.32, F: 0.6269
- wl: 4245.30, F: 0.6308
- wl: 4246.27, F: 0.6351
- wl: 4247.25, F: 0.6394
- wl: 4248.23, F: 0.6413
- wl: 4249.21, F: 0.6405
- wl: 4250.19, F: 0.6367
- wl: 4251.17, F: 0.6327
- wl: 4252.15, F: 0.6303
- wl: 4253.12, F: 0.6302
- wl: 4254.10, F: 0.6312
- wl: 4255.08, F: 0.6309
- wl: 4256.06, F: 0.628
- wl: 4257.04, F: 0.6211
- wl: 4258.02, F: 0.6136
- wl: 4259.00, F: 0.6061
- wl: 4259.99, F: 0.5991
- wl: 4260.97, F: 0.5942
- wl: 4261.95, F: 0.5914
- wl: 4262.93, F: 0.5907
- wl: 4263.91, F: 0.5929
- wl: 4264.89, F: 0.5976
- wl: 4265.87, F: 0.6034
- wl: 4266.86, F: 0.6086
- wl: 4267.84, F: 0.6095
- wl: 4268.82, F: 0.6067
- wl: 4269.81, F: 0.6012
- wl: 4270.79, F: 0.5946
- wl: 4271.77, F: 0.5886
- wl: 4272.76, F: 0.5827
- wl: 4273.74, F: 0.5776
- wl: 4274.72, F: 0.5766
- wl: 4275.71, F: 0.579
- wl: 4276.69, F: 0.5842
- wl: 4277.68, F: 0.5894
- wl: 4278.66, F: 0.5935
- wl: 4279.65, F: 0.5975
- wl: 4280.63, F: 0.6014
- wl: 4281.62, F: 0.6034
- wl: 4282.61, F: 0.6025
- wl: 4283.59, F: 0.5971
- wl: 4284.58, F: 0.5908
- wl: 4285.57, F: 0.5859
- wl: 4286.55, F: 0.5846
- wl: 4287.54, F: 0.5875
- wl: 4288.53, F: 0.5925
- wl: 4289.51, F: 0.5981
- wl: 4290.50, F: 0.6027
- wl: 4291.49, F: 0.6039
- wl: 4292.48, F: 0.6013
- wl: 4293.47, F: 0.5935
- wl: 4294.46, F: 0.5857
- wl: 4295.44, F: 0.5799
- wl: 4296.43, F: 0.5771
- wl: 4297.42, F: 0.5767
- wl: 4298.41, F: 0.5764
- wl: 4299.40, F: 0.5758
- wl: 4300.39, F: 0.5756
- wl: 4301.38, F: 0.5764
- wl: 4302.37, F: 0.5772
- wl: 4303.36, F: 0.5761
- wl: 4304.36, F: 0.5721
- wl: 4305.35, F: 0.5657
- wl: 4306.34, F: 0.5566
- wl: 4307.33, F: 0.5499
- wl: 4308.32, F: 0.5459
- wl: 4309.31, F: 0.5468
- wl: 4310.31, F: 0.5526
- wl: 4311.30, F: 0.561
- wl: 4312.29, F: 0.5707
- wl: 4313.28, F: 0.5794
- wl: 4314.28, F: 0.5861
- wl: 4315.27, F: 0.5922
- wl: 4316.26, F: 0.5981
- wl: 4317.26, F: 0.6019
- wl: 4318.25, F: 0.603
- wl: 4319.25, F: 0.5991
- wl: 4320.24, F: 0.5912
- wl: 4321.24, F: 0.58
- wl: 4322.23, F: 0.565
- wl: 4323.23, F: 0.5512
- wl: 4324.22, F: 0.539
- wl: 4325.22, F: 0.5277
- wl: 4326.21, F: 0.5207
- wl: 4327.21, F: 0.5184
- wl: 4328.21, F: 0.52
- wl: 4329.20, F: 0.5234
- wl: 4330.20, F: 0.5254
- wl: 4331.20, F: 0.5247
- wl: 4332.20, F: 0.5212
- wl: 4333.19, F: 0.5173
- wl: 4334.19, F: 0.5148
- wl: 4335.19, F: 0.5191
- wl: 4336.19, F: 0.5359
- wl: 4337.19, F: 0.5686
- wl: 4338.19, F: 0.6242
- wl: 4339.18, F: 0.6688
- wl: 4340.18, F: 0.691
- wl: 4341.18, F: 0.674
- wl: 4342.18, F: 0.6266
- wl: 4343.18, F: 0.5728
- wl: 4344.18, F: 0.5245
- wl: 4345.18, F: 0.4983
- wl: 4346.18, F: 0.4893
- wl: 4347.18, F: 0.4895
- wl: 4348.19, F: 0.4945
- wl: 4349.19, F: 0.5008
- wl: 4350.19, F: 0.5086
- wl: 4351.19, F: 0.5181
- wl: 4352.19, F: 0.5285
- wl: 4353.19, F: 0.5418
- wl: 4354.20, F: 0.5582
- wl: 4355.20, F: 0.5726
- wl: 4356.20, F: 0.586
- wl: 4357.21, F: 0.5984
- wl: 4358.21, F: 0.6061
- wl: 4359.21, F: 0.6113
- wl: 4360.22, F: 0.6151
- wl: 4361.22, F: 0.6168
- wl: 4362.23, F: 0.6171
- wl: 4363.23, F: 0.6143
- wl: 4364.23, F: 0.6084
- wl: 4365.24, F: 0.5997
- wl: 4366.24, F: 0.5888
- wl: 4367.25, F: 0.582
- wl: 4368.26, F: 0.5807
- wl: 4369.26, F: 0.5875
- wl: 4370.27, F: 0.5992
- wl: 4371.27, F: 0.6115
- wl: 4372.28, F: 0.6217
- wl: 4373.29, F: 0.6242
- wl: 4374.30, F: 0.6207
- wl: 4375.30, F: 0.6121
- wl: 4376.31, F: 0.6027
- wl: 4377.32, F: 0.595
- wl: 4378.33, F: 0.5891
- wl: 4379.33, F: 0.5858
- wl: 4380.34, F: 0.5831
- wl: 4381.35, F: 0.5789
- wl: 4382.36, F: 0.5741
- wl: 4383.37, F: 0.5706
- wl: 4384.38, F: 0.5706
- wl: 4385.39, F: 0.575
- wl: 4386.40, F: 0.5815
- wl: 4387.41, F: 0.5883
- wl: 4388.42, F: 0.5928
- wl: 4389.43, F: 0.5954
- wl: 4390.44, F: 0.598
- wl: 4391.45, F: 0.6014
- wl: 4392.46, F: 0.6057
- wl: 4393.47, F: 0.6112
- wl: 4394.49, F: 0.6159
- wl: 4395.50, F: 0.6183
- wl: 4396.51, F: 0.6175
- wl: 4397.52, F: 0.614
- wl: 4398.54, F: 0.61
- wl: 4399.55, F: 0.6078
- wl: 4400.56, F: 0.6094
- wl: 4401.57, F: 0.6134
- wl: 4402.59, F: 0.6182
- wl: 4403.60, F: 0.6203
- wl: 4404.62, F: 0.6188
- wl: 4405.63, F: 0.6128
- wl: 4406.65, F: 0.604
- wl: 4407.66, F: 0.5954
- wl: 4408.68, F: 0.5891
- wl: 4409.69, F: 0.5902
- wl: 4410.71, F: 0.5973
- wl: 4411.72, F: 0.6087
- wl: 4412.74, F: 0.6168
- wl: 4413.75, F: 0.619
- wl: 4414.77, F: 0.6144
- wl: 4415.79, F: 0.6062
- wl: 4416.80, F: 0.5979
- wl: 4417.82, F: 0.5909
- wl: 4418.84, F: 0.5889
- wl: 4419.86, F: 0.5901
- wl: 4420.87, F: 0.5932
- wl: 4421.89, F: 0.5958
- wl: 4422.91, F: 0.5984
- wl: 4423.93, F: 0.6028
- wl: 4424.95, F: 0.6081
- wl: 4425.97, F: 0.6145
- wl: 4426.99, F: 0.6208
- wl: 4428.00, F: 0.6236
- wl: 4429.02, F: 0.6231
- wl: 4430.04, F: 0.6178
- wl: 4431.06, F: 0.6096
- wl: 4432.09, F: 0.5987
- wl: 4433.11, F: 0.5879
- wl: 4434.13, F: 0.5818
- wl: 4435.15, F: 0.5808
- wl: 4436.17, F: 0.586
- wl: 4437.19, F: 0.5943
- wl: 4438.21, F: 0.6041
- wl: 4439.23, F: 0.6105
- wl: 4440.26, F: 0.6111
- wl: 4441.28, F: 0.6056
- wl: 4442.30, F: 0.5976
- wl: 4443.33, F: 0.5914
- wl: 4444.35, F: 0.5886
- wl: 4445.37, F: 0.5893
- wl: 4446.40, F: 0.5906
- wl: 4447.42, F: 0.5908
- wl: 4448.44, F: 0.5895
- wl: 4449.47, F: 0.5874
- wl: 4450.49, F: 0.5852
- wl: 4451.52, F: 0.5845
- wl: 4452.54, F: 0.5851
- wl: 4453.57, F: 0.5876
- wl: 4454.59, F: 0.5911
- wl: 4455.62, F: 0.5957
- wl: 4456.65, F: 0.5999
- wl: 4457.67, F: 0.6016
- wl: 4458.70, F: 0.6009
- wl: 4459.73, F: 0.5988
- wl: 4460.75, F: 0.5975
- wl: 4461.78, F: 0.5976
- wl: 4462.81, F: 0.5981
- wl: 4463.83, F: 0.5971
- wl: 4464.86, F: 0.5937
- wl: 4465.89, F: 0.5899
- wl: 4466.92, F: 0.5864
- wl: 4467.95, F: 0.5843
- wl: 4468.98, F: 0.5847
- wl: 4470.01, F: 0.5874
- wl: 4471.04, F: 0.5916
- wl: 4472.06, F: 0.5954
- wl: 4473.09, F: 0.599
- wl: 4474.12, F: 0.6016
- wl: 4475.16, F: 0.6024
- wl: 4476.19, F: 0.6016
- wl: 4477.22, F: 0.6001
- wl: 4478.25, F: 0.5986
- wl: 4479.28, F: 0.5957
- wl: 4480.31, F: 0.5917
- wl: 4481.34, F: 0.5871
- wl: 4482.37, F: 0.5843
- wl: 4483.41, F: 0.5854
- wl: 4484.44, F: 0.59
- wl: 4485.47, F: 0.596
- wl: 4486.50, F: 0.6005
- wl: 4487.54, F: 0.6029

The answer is 3.6 Ang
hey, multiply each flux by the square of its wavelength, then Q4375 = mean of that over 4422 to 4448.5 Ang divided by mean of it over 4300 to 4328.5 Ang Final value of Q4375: 1.1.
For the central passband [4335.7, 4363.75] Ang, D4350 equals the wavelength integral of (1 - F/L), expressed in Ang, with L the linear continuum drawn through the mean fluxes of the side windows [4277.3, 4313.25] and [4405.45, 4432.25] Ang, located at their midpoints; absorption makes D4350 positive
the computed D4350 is 0.9 Ang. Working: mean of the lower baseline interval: 0.581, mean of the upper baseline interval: 0.605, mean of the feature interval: 0.573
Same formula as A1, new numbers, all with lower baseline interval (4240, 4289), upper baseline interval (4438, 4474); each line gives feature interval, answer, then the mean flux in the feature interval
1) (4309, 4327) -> 1.00 Ang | 0.57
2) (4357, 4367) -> -0.12 Ang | 0.607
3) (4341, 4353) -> 1.38 Ang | 0.532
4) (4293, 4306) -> 0.58 Ang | 0.577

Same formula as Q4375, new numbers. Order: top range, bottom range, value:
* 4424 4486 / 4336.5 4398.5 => 1.06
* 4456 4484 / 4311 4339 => 1.14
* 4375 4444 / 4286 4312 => 1.10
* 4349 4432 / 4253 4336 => 1.08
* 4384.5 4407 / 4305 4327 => 1.11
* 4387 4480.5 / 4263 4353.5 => 1.11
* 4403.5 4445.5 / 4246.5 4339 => 1.10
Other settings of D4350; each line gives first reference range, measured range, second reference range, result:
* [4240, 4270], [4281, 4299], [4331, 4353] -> 0.0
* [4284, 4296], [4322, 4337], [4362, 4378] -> 1.7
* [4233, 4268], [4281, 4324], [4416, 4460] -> 2.0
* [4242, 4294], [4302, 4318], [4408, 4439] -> 0.9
